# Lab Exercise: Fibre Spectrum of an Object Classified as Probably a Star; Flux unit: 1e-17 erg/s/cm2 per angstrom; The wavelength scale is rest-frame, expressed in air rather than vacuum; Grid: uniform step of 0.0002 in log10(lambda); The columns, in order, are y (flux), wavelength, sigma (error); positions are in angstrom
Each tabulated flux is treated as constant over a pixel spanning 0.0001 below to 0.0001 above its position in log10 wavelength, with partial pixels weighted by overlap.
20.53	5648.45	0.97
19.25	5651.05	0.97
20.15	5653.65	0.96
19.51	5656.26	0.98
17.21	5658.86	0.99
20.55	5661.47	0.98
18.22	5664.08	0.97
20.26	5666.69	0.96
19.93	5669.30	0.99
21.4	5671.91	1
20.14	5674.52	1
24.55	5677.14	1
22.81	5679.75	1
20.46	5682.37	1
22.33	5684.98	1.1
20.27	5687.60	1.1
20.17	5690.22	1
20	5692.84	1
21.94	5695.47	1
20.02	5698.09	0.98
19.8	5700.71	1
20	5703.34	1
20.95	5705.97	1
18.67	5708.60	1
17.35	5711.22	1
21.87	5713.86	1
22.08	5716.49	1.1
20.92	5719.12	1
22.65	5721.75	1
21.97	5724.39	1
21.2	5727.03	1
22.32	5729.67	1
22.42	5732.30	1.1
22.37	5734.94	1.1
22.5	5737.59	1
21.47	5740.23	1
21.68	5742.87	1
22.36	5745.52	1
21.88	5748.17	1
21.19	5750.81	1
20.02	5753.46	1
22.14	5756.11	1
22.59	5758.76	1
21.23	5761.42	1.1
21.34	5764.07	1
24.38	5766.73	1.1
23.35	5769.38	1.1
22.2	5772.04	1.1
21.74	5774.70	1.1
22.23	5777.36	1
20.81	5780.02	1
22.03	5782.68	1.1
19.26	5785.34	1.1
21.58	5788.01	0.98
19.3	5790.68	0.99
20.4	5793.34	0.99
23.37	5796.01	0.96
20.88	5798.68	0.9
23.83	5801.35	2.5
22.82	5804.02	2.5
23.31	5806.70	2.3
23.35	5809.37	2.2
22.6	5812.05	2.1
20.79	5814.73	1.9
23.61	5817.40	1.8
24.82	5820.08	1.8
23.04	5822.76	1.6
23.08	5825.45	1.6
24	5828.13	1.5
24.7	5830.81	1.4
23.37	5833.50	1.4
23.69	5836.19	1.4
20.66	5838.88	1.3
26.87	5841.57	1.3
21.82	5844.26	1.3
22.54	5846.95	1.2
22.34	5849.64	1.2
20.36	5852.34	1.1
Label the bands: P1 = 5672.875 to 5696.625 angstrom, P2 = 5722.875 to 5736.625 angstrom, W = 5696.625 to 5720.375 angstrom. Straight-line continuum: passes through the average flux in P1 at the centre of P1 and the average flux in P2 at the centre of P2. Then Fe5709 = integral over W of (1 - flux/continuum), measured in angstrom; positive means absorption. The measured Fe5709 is 1.7 angstrom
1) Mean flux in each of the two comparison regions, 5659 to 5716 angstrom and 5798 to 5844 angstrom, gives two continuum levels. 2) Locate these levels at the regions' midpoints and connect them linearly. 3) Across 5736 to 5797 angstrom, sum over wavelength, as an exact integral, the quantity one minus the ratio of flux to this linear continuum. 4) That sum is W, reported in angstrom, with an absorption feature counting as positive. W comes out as 1.2 angstrom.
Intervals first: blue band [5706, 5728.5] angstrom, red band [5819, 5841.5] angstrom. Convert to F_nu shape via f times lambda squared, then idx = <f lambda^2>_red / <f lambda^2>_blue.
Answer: 1.18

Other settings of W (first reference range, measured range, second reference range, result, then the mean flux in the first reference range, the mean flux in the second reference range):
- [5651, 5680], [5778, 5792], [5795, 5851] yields 1.09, 20.3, 23.1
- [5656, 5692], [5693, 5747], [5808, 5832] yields 0.63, 20.6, 23.3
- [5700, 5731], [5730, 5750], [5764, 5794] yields -0.91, 20.8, 21.6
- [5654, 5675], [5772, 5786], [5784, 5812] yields 0.08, 19.7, 21.8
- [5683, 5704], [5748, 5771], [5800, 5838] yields 0.00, 20.6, 23.3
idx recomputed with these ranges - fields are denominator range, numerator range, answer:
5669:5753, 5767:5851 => 1.10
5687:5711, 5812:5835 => 1.22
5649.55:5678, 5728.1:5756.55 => 1.12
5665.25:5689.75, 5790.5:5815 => 1.09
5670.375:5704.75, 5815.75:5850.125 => 1.17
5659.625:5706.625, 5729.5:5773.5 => 1.09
